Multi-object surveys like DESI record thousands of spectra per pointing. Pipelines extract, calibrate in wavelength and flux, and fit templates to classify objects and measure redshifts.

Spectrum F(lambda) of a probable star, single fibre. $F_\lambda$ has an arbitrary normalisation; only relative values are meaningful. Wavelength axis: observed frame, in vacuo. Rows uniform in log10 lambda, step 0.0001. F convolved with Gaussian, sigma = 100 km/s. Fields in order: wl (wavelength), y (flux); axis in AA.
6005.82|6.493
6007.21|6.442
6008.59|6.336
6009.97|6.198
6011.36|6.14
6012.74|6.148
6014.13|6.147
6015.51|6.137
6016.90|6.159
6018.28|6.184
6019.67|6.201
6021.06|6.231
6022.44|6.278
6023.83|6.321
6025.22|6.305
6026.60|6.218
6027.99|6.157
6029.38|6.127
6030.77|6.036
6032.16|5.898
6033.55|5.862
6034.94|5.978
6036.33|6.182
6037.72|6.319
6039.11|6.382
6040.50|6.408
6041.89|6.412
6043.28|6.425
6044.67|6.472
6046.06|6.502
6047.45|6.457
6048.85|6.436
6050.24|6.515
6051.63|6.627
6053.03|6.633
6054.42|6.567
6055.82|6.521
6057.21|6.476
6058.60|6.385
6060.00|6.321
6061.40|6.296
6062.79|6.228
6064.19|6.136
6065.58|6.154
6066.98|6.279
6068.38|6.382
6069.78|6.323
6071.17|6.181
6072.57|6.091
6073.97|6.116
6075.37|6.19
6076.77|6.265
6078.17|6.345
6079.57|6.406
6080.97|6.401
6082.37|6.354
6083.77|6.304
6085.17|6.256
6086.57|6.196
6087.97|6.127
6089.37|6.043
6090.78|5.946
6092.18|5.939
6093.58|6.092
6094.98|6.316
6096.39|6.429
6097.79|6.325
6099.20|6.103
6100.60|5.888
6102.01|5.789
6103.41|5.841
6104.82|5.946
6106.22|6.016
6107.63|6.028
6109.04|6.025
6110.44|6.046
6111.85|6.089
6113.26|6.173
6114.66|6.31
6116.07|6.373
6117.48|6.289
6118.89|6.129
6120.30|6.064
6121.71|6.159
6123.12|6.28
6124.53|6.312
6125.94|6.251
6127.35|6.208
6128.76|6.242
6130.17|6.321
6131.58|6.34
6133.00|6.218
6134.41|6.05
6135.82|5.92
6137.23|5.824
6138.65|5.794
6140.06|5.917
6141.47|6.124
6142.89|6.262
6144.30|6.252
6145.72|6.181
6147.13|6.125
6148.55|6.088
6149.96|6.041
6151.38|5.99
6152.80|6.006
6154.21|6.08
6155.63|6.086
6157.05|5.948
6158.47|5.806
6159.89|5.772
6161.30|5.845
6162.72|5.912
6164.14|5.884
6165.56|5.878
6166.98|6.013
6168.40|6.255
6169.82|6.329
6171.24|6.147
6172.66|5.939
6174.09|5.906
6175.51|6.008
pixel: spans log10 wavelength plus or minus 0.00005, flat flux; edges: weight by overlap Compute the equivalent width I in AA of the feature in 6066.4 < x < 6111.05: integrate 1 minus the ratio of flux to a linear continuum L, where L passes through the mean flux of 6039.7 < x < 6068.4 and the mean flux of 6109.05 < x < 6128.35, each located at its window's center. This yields 1.0 AA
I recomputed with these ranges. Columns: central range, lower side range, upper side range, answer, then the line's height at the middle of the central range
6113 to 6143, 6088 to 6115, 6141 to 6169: -0.6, 6.05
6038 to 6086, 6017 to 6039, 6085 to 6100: -1.6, 6.16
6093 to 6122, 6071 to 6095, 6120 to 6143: 0.2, 6.16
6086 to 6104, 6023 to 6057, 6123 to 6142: 0.4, 6.21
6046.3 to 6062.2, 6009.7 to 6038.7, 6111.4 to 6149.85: -0.8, 6.15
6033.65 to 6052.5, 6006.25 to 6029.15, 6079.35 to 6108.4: -0.6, 6.19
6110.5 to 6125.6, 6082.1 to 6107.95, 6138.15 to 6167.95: -0.4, 6.06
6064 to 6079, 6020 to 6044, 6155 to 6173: -0.2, 6.14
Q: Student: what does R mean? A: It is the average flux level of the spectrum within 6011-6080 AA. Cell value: 6.28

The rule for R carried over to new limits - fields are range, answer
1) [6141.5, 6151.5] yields 6.14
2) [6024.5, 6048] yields 6.24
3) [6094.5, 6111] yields 6.06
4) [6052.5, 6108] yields 6.22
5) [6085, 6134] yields 6.14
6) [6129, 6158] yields 6.08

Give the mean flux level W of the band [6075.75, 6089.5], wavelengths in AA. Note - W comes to 6.28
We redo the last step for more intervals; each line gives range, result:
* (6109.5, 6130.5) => 6.21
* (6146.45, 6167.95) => 5.97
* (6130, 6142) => 6.04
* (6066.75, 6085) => 6.28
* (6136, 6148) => 6.05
